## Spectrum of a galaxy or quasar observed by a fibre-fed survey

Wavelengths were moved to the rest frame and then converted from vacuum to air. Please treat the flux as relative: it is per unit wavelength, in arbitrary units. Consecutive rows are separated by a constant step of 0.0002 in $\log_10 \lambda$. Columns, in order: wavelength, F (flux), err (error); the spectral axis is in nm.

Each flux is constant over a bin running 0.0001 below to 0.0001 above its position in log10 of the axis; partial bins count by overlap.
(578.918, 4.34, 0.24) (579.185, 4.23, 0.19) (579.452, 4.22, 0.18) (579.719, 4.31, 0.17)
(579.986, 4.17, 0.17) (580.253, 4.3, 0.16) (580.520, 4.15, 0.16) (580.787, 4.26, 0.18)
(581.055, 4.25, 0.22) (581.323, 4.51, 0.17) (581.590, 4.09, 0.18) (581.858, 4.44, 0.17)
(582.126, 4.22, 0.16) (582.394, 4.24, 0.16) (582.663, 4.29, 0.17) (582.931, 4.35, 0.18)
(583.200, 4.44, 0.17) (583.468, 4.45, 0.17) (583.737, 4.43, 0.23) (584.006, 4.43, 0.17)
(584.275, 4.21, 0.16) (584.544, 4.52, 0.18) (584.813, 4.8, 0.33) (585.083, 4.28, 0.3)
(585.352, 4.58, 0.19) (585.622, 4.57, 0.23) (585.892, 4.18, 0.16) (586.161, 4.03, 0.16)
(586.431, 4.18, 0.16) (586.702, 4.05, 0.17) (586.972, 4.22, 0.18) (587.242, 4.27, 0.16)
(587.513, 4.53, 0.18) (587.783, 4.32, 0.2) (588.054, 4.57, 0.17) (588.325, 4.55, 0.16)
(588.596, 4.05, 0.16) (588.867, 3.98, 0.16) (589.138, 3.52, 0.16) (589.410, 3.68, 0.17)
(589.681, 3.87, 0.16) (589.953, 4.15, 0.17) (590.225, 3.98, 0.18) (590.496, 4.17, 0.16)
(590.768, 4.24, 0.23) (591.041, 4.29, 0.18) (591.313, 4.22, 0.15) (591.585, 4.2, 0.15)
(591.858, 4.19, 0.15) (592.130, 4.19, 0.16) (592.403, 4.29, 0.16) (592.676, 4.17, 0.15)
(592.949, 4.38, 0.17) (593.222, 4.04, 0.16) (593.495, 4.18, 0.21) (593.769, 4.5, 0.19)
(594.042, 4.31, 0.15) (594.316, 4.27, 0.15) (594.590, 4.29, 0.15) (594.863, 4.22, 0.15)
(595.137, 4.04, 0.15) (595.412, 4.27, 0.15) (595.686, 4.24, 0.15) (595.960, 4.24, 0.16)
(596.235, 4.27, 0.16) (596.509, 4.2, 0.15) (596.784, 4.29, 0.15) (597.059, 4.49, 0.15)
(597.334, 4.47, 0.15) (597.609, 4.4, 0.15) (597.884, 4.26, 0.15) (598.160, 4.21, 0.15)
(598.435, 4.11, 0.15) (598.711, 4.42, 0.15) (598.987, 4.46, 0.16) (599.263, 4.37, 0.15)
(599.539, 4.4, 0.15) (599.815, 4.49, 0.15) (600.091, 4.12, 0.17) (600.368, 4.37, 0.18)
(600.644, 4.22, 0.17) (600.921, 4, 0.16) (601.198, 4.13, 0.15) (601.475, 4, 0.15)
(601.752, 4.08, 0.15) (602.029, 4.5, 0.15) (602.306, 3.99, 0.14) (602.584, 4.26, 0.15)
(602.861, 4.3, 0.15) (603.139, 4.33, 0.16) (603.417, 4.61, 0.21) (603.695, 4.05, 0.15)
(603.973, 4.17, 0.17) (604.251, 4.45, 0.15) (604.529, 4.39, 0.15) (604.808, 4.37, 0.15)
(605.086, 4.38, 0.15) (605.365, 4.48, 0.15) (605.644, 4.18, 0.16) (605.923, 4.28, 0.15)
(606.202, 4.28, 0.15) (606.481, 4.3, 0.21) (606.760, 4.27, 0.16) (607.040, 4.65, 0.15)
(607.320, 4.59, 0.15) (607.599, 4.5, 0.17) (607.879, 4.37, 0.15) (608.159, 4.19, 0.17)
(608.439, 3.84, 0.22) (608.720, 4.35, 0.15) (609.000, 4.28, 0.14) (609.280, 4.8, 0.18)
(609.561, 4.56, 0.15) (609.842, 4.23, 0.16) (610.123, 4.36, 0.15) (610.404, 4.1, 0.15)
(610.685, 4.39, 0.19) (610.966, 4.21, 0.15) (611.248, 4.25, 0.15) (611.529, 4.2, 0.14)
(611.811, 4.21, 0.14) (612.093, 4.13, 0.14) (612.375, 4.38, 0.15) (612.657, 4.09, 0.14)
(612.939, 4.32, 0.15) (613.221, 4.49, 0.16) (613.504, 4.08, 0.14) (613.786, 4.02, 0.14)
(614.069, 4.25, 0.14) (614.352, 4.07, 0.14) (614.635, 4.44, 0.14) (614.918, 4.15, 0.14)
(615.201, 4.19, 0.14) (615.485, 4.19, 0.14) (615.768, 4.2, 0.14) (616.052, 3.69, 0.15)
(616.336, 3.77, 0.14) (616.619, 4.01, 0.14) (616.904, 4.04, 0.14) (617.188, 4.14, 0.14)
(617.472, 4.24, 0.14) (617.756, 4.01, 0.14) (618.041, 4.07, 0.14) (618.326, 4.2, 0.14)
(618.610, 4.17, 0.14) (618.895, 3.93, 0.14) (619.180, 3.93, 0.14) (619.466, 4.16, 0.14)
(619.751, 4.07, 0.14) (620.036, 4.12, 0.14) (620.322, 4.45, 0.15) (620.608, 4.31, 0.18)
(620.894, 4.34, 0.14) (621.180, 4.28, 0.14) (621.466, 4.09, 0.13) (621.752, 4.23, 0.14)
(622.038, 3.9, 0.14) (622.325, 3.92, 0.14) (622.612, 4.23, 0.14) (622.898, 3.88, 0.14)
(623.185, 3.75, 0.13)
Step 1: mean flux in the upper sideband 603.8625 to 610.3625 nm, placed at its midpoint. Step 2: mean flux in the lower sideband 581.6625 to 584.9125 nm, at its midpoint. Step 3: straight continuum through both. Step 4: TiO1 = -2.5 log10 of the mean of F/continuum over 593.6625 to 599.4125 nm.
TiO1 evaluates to 0.02 mag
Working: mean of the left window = 4.39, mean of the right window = 4.36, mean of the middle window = 4.3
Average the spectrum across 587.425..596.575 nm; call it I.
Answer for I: 4.19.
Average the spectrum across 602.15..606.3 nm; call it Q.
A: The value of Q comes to 4.3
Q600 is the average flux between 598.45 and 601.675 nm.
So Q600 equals 4.26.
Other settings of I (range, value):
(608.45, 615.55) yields 4.26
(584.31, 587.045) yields 4.34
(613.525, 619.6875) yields 4.09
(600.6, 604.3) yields 4.21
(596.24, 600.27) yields 4.33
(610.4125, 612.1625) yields 4.23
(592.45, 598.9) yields 4.27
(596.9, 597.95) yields 4.41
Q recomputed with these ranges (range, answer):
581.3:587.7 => 4.34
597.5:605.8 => 4.28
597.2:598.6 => 4.29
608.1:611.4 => 4.3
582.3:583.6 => 4.36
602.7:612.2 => 4.33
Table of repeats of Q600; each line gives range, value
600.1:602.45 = 4.16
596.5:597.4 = 4.38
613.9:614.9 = 4.23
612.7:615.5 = 4.22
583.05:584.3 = 4.41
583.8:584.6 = 4.38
